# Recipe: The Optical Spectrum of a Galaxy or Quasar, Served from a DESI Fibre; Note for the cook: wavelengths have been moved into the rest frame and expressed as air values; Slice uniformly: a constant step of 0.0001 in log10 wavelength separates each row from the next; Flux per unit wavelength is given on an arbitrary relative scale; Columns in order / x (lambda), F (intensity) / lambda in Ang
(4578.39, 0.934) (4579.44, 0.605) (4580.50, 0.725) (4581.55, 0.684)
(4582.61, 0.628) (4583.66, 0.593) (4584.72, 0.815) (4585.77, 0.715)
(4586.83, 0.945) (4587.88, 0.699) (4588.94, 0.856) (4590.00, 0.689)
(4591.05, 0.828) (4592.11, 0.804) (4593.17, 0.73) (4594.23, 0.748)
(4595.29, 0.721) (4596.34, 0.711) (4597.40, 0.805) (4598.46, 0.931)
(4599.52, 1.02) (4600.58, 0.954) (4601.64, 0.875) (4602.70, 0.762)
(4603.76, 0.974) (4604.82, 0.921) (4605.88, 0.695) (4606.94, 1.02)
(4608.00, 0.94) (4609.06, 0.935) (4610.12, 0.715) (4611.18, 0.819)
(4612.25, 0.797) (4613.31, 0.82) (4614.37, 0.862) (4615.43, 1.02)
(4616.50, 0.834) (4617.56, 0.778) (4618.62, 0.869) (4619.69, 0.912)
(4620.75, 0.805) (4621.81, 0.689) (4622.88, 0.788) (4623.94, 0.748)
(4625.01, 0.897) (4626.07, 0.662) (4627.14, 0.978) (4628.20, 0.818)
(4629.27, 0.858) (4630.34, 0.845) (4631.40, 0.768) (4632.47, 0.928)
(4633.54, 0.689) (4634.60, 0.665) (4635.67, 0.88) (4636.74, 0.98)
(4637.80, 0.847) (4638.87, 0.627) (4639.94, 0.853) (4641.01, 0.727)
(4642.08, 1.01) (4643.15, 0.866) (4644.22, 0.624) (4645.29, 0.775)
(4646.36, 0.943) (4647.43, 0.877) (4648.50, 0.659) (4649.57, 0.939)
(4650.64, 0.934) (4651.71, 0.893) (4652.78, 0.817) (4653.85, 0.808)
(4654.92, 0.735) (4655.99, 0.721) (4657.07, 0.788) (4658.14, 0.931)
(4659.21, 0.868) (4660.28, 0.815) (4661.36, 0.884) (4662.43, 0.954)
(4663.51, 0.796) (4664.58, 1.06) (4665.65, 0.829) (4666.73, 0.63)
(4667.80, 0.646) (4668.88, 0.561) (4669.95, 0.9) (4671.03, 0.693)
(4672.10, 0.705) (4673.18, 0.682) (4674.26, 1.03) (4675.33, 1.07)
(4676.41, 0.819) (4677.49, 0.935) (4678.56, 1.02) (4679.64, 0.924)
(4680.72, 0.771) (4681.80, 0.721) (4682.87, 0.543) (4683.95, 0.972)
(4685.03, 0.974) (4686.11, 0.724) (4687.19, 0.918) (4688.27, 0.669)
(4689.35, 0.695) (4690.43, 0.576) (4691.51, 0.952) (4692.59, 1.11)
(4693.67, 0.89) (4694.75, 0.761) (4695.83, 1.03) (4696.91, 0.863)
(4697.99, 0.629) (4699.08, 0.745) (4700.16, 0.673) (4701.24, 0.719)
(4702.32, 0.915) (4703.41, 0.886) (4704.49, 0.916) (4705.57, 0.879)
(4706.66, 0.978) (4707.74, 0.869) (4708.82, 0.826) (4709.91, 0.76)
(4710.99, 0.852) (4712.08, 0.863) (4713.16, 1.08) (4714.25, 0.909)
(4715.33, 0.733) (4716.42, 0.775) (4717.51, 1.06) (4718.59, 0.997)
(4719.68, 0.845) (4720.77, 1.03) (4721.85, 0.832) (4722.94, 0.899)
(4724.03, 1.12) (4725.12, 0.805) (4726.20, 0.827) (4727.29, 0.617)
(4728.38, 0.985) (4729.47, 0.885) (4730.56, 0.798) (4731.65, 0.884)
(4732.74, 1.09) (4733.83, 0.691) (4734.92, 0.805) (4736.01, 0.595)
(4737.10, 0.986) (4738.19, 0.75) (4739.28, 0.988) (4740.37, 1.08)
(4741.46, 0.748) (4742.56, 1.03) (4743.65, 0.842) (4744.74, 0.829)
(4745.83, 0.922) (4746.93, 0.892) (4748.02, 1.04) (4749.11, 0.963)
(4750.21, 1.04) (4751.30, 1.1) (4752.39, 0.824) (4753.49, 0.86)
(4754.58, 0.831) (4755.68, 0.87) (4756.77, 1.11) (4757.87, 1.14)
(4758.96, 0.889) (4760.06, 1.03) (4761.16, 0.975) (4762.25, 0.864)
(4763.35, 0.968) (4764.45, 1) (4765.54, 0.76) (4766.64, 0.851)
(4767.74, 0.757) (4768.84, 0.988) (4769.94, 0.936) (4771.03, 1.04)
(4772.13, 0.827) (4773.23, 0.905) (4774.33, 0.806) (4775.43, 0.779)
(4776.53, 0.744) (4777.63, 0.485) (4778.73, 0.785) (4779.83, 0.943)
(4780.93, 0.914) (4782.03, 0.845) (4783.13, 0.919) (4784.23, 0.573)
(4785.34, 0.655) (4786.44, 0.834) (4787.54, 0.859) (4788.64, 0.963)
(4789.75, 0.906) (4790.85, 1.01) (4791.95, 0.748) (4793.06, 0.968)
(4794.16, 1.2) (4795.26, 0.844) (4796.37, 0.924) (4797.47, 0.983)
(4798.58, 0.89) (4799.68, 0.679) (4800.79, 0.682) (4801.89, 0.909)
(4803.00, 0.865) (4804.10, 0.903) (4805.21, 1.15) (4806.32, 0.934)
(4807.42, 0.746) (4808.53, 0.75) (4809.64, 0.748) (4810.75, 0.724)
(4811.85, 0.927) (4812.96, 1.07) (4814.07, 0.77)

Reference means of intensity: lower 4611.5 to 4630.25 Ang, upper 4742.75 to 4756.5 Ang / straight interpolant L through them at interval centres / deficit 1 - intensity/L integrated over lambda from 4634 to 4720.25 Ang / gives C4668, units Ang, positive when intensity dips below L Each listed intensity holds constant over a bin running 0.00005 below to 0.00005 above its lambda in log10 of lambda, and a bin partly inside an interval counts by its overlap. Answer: 3.7 Ang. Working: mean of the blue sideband 0.831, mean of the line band 0.835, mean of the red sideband 0.925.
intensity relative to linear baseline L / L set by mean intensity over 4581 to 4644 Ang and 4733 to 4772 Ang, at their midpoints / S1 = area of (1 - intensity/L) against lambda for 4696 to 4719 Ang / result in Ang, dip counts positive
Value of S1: 0.7 Ang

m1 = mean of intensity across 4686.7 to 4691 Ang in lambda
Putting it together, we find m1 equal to 0.714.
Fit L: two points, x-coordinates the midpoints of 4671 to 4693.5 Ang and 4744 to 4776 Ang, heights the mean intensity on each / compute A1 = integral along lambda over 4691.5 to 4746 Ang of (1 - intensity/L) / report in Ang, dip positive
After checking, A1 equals 0.3 Ang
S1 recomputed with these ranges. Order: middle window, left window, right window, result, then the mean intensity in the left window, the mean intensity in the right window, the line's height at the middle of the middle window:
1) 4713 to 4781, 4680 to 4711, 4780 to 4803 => -3.85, 0.821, 0.866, 0.846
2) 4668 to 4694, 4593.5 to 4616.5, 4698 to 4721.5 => 1.18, 0.857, 0.866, 0.864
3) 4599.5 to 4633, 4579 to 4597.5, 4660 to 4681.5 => -3.49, 0.738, 0.835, 0.771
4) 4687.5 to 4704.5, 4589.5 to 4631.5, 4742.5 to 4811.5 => 0.94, 0.834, 0.884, 0.86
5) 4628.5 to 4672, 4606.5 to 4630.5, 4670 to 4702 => 1.00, 0.843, 0.823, 0.834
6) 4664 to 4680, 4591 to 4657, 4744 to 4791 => 0.31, 0.829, 0.888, 0.849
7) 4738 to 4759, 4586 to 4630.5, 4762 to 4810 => -2.14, 0.834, 0.86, 0.855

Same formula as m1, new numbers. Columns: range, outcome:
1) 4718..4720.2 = 0.926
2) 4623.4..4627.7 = 0.822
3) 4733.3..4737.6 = 0.767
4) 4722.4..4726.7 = 0.914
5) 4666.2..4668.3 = 0.639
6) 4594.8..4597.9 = 0.747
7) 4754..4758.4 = 0.986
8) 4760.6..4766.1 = 0.914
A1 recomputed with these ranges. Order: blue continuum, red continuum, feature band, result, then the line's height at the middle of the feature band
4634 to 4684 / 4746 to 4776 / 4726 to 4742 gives 0.90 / 0.899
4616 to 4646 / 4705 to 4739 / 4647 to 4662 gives -0.11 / 0.828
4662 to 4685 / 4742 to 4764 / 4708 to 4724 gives -0.08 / 0.892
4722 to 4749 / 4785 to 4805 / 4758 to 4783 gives 0.30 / 0.884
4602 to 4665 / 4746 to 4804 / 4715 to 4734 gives -0.38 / 0.87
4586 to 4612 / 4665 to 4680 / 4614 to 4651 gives 0.04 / 0.828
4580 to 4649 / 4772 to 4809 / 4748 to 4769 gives -2.36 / 0.845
